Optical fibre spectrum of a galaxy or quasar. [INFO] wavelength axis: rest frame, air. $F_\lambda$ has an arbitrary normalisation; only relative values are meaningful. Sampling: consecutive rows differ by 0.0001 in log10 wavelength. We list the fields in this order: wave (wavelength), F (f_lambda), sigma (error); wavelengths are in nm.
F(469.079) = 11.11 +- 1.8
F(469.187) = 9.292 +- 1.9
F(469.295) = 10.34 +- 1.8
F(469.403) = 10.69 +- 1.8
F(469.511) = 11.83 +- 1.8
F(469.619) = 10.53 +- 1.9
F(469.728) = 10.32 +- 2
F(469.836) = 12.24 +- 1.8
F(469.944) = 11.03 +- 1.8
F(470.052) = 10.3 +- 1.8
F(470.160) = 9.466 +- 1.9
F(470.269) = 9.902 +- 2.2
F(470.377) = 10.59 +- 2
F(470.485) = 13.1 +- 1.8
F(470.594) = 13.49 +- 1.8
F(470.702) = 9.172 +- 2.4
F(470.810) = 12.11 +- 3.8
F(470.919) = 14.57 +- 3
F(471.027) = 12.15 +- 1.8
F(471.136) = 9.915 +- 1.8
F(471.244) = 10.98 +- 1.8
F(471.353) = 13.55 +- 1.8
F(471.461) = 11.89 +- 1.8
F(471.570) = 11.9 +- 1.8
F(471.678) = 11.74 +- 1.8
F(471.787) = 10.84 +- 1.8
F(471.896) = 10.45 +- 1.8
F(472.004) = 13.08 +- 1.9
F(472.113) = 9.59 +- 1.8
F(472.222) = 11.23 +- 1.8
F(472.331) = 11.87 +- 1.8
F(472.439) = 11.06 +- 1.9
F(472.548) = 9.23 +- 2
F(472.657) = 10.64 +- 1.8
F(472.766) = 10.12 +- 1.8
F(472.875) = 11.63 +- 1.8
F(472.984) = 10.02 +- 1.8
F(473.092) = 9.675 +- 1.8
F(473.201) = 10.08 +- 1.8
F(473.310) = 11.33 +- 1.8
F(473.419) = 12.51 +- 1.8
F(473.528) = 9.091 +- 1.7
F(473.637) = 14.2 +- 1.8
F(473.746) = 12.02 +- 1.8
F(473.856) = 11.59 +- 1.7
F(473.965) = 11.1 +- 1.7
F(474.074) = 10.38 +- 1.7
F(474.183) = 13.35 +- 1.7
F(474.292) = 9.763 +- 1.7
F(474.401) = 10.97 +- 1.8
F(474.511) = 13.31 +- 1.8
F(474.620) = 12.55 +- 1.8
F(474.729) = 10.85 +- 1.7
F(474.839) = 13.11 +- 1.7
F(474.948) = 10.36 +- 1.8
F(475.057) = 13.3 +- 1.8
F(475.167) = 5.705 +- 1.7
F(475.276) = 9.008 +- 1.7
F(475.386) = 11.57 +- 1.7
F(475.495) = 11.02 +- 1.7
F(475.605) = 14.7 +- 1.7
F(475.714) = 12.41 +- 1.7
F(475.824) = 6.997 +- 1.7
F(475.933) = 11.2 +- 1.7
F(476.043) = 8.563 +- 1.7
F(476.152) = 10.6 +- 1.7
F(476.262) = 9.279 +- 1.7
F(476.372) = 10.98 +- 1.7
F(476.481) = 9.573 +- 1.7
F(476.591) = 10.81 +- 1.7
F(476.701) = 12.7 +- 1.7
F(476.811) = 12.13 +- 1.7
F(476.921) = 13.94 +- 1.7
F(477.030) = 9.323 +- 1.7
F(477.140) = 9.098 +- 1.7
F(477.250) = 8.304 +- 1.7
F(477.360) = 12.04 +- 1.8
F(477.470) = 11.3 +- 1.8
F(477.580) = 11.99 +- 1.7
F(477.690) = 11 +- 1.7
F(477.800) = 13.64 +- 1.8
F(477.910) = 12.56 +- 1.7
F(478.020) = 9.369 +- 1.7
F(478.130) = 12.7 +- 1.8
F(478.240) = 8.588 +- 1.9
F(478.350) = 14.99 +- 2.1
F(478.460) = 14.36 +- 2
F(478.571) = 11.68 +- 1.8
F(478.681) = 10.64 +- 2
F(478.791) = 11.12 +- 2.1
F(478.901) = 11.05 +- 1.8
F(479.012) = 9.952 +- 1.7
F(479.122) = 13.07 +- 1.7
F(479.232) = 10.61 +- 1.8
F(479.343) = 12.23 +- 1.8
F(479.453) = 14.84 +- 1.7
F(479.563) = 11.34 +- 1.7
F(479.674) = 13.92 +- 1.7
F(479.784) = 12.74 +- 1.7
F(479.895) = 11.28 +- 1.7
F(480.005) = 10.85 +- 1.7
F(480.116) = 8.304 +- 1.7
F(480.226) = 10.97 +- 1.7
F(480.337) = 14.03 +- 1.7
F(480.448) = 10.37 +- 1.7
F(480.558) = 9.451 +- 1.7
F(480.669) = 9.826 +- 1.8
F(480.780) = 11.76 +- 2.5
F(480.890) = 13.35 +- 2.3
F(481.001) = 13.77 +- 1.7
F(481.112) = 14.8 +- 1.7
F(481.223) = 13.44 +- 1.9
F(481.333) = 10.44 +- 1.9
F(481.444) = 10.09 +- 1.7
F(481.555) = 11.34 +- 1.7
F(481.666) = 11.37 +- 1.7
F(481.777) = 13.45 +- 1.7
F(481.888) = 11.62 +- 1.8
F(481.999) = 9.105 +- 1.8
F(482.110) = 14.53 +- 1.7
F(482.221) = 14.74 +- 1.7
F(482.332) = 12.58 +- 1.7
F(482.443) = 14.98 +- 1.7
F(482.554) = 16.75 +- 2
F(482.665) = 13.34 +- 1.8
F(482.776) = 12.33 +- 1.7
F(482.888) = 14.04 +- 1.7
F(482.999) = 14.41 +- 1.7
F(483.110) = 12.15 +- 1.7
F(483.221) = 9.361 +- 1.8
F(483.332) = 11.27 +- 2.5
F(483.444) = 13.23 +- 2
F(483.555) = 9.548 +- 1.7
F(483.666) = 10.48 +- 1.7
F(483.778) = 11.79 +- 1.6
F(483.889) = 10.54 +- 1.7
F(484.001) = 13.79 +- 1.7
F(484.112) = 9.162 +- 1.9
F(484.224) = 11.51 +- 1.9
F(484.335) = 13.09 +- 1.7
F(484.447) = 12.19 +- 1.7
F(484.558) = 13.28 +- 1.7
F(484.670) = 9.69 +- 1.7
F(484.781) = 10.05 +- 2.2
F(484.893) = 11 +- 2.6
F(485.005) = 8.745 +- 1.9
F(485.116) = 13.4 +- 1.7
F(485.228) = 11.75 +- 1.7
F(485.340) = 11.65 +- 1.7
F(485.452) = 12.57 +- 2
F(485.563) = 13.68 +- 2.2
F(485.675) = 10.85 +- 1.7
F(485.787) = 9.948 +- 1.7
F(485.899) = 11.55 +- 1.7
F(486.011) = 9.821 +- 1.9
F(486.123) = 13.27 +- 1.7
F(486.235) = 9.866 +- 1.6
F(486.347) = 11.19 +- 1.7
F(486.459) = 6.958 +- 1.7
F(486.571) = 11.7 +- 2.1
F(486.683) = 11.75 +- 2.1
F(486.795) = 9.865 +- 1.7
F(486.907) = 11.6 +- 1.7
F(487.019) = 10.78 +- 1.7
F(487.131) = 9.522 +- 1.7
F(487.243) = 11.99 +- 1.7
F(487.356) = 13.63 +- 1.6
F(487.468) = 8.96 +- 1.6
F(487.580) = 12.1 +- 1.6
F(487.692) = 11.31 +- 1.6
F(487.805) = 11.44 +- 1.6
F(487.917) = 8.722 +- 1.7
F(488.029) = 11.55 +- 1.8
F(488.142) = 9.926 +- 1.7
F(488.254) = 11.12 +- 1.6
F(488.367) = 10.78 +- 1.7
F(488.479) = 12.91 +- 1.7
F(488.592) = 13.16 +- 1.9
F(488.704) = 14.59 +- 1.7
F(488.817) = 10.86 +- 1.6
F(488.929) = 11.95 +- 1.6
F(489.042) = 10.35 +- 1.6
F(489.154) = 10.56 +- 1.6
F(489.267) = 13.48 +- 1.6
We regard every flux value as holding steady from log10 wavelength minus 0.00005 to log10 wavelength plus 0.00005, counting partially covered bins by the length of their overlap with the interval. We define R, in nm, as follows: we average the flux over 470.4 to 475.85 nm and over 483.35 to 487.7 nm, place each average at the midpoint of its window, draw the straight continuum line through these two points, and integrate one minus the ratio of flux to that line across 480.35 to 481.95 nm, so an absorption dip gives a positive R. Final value -0.08 nm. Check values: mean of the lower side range 11.3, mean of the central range 11.8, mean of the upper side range 11.2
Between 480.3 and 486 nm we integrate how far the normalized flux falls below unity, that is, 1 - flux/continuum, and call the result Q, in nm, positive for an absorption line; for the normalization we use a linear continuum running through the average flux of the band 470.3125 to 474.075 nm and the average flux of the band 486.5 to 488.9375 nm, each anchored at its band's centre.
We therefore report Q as -0.32 nm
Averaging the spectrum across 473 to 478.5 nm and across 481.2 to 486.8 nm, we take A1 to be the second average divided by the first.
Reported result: 1.1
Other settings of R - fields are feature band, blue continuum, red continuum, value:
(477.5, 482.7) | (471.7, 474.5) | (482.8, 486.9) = -0.39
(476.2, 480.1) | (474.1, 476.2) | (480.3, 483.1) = 0.08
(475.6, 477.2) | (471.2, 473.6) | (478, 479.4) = 0.10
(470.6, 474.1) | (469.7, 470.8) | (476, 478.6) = -0.06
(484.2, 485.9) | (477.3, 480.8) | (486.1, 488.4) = -0.08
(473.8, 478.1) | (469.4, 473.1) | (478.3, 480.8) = 0.16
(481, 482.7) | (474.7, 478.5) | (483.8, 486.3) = -0.24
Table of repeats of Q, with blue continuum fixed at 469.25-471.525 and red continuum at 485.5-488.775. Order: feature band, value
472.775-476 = 0.048 nm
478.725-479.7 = -0.059 nm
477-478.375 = 0.022 nm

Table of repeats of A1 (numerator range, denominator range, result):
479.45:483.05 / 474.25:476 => 1.12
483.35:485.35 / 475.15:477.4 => 1.08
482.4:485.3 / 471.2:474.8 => 1.06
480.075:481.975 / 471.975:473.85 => 1.06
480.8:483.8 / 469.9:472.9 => 1.11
